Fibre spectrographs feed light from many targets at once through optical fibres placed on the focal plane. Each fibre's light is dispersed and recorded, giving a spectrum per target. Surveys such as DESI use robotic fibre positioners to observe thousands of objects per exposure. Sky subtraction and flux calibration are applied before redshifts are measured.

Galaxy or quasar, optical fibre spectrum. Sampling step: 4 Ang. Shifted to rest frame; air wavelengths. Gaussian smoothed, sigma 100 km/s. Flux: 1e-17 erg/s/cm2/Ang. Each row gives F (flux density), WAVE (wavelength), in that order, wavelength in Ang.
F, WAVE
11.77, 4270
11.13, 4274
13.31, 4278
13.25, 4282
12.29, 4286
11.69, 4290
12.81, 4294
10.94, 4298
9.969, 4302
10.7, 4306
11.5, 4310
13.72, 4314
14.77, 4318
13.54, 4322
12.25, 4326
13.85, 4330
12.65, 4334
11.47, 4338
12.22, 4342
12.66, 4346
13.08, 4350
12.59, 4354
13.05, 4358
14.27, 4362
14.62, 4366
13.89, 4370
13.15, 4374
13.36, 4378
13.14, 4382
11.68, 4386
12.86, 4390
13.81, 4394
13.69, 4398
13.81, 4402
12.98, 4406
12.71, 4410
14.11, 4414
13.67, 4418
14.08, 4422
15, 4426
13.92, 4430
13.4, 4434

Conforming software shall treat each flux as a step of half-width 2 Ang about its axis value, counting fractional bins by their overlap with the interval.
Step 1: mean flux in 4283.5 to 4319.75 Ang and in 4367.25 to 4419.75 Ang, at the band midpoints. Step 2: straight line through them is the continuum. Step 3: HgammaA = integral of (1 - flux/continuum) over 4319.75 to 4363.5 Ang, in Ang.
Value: -1.0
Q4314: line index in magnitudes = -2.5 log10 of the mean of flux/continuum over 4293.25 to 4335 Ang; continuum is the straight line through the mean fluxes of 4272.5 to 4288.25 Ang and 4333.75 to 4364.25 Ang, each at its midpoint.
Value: 0.02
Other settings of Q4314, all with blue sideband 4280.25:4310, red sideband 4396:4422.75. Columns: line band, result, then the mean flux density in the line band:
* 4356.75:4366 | -0.09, 13.9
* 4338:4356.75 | 0.00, 12.5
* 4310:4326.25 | -0.12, 13.5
